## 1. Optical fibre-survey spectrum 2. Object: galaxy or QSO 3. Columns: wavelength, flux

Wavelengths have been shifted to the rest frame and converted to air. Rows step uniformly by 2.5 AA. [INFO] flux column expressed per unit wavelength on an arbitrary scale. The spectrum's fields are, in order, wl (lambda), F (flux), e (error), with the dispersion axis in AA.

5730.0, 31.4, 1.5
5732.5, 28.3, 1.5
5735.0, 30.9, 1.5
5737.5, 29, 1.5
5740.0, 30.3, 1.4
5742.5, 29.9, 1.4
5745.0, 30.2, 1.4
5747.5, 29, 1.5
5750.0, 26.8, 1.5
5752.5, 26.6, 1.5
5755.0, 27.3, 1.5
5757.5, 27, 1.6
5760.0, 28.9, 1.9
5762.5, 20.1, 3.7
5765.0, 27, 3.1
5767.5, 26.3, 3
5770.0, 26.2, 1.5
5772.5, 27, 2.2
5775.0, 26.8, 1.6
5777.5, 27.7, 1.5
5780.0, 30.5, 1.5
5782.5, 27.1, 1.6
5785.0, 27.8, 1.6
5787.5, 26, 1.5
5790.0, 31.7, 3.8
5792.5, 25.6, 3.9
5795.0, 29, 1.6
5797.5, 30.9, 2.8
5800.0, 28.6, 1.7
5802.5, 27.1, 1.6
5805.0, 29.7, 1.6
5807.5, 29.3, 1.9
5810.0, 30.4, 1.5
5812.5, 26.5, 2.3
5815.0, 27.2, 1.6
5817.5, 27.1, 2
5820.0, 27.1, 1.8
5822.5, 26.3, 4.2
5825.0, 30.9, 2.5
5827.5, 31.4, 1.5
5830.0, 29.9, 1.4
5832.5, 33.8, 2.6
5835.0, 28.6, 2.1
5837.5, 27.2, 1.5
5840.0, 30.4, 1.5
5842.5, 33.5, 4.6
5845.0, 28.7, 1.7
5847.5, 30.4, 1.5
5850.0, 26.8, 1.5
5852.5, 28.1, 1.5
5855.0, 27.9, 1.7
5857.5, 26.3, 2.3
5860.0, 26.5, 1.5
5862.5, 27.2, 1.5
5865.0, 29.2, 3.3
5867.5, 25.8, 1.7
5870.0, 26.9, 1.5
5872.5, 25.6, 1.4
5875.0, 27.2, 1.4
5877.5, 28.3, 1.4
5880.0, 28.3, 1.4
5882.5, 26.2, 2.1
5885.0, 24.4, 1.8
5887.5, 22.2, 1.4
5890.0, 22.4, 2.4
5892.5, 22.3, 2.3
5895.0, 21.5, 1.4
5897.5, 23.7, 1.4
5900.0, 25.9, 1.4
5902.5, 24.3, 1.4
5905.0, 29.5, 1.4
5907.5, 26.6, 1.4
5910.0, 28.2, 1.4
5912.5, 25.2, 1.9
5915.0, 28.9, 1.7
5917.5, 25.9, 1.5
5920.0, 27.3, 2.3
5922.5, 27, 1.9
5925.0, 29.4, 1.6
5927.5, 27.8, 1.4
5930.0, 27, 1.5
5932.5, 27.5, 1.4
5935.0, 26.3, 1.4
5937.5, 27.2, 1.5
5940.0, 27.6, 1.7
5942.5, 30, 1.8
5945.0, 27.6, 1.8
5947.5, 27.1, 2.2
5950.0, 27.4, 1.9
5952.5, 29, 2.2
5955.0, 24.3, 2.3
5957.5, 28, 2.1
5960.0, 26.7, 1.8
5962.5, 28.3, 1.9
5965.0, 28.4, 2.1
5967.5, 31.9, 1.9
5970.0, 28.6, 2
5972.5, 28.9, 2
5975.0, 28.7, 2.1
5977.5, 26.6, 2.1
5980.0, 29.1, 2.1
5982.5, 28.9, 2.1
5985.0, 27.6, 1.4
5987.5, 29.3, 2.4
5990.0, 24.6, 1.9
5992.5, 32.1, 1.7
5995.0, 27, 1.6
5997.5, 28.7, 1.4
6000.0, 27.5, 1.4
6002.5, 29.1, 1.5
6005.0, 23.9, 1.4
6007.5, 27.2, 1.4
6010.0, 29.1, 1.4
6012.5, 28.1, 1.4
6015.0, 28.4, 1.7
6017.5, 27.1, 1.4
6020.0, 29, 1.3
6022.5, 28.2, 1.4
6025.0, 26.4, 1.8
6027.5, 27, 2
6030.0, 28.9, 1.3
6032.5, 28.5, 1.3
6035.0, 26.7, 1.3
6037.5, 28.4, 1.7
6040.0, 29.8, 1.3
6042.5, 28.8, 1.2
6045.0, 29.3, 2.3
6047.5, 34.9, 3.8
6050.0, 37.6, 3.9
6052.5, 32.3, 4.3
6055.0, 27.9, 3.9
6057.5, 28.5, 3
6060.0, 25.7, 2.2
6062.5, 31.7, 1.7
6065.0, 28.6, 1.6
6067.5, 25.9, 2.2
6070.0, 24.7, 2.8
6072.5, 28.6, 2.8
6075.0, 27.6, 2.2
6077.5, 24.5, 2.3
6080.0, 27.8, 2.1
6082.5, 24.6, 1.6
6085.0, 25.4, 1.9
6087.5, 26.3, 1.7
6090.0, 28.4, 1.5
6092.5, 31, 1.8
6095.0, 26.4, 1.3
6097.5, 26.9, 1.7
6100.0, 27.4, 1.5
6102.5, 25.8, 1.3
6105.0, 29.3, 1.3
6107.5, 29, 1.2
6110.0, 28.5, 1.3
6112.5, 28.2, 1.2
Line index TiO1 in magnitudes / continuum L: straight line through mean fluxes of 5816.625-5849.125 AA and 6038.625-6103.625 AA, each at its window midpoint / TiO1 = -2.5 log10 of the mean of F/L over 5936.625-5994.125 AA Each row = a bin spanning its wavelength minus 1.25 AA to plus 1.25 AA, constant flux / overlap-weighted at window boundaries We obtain 0.028 mag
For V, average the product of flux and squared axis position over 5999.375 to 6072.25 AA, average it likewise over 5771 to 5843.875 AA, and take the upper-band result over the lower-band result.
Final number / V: 1.07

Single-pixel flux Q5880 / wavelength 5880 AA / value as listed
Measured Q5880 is 28.3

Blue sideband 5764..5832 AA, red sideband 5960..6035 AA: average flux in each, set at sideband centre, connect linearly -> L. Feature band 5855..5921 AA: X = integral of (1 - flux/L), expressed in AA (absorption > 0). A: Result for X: 5.1 AA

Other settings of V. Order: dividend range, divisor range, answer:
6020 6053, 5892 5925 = 1.19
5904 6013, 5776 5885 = 1.03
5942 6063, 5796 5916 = 1.09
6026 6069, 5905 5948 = 1.11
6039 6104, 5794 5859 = 1.06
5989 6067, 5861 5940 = 1.14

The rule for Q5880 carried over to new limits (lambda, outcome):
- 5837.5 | 27.2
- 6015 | 28.4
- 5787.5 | 26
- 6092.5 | 31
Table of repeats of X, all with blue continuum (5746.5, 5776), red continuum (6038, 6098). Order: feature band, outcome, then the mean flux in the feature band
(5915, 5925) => 0.08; 27.3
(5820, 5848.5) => -3.11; 30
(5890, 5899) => 1.58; 22.6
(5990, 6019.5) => 0.20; 27.9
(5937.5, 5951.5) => -0.09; 27.9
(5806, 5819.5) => -0.60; 28.1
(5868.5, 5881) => 0.03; 27.2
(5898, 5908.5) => 0.41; 26.4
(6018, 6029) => 0.22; 27.6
